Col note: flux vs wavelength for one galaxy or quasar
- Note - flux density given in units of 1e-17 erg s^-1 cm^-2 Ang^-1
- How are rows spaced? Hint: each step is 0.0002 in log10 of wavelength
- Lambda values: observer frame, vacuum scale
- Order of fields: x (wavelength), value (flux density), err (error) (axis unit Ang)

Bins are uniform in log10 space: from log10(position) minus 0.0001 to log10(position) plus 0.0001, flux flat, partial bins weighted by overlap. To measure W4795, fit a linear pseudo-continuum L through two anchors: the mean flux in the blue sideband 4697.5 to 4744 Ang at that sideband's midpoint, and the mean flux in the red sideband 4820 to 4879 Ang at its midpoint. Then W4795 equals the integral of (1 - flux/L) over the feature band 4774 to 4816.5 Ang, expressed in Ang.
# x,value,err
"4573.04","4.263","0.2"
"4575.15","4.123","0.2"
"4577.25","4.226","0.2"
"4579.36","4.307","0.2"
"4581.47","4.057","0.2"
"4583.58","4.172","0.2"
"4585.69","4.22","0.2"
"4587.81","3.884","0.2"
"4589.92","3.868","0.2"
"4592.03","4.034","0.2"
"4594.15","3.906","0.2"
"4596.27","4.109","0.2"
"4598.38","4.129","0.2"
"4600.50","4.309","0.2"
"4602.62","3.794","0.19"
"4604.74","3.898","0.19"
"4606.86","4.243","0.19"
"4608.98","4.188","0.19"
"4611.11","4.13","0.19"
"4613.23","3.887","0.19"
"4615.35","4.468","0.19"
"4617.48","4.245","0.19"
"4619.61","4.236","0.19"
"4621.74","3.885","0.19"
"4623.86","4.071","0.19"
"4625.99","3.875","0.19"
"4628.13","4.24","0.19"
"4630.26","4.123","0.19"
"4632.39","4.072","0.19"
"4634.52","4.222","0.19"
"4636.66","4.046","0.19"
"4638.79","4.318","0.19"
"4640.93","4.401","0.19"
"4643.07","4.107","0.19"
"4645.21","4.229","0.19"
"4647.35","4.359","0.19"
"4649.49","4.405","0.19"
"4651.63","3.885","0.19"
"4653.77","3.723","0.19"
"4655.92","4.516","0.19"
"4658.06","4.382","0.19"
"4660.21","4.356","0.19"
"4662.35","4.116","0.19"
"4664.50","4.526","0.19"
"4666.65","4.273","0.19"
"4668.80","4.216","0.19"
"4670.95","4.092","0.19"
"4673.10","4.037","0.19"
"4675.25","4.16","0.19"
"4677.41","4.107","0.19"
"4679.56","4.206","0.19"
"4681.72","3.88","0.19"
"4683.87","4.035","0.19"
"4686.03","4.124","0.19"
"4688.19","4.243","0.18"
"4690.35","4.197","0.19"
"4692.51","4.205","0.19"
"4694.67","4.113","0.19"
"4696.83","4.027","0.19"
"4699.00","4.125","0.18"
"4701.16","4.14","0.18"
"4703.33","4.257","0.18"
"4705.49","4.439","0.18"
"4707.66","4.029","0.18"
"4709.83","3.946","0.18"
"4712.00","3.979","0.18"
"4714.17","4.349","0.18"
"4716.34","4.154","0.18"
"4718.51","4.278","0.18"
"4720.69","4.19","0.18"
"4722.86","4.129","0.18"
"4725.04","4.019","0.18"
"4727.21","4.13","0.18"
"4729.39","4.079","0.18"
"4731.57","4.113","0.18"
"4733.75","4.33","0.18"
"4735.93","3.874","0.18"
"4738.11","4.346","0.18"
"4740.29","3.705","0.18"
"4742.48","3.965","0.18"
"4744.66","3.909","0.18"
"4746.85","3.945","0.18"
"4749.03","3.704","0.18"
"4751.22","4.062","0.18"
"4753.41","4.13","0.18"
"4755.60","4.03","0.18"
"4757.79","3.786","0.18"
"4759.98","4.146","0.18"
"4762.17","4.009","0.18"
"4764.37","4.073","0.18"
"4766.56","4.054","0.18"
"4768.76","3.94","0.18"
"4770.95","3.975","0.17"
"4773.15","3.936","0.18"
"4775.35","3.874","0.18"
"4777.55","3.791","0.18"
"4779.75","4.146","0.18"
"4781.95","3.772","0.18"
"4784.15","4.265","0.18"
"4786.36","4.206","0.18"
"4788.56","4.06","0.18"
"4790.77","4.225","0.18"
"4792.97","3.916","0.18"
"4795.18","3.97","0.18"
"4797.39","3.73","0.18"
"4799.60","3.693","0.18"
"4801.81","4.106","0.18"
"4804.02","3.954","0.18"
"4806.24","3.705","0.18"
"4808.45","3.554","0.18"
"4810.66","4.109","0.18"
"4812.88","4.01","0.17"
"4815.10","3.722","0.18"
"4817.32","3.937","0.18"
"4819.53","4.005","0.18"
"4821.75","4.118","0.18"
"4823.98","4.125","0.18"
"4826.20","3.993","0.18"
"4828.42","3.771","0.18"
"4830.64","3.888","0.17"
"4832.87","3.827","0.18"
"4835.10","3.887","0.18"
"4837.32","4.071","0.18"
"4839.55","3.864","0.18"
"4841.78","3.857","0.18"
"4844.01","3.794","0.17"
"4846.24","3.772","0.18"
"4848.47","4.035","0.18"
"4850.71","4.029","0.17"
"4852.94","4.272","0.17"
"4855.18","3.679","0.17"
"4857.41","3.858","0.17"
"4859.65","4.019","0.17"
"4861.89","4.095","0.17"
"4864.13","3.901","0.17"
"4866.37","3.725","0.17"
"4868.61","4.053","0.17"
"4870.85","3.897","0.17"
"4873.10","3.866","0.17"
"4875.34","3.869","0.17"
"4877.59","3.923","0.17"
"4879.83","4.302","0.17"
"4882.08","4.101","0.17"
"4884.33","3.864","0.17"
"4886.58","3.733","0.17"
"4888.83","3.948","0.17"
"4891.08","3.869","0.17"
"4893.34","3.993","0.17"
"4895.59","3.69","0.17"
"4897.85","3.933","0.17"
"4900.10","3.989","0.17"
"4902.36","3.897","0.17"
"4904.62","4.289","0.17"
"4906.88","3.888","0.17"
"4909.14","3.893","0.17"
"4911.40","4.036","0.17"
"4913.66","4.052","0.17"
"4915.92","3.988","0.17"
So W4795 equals 0.79 Ang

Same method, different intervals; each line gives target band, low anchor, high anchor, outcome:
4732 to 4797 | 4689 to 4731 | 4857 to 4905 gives 1.2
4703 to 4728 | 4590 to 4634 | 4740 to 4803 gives -0.9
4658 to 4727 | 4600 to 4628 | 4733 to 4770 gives -2.1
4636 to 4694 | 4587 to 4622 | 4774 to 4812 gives -2.2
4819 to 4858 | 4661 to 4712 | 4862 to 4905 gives 0.5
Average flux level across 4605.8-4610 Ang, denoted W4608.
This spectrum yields 4.22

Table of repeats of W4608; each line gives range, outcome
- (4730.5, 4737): 4.11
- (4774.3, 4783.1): 3.9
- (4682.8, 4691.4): 4.15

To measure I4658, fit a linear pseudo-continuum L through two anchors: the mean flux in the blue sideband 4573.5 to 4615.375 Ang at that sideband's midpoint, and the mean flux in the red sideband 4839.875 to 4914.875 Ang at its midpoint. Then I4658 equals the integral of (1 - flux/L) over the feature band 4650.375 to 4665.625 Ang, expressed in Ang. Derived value -0.6 Ang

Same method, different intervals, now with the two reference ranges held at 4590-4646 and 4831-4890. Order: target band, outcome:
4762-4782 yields 0.18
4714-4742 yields -0.60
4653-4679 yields -0.85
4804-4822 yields 0.36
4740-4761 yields 0.36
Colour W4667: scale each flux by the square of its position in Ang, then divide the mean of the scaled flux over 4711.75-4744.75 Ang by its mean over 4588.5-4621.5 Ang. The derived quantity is 1.1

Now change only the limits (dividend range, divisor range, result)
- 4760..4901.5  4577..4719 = 1.03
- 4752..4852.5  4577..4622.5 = 1.05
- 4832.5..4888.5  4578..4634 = 1.07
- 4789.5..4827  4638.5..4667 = 0.99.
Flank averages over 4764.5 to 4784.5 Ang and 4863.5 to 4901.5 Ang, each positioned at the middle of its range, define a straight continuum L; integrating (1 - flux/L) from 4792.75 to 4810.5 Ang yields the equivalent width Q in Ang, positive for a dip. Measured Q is 0.5 Ang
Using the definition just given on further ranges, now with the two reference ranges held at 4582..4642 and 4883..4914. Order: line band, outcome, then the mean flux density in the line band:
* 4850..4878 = 0.1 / 3.94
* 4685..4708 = -0.7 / 4.18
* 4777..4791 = -0.2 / 4.07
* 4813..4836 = 0.3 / 3.93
